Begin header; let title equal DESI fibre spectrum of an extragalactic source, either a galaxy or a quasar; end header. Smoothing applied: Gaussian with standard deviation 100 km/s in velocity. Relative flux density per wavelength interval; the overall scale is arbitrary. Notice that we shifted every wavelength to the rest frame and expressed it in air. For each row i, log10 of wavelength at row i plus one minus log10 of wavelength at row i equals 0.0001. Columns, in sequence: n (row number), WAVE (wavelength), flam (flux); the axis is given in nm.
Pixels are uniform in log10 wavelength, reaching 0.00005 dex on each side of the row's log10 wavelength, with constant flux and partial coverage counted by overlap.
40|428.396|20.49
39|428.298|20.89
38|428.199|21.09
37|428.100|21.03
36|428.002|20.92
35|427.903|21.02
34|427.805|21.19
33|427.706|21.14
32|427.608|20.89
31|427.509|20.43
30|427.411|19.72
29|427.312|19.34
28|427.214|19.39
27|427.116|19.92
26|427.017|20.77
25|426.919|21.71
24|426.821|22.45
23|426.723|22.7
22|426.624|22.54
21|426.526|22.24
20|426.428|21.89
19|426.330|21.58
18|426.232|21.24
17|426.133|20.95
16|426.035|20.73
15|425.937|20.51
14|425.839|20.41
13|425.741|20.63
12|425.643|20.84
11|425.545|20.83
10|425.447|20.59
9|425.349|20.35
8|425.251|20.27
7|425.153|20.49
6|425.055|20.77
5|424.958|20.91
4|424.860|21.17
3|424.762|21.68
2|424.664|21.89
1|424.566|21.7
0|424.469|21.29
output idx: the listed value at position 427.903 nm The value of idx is 21.02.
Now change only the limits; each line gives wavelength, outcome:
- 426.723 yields 22.7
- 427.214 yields 19.39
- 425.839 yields 20.41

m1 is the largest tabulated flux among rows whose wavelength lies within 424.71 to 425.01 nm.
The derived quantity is 21.68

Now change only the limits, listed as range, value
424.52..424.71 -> 21.89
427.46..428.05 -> 21.19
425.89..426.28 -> 21.24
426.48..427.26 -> 22.7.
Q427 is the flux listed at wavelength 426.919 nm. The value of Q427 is 21.71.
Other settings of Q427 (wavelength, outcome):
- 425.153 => 20.49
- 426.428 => 21.89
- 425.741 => 20.63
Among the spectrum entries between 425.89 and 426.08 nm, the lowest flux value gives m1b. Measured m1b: 20.51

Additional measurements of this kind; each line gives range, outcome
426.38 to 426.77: 21.89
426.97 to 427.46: 19.34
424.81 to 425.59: 20.27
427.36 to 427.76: 19.72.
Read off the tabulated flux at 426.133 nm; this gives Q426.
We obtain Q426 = 20.95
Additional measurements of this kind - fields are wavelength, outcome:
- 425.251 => 20.27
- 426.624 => 22.54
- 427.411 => 19.72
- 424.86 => 21.17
